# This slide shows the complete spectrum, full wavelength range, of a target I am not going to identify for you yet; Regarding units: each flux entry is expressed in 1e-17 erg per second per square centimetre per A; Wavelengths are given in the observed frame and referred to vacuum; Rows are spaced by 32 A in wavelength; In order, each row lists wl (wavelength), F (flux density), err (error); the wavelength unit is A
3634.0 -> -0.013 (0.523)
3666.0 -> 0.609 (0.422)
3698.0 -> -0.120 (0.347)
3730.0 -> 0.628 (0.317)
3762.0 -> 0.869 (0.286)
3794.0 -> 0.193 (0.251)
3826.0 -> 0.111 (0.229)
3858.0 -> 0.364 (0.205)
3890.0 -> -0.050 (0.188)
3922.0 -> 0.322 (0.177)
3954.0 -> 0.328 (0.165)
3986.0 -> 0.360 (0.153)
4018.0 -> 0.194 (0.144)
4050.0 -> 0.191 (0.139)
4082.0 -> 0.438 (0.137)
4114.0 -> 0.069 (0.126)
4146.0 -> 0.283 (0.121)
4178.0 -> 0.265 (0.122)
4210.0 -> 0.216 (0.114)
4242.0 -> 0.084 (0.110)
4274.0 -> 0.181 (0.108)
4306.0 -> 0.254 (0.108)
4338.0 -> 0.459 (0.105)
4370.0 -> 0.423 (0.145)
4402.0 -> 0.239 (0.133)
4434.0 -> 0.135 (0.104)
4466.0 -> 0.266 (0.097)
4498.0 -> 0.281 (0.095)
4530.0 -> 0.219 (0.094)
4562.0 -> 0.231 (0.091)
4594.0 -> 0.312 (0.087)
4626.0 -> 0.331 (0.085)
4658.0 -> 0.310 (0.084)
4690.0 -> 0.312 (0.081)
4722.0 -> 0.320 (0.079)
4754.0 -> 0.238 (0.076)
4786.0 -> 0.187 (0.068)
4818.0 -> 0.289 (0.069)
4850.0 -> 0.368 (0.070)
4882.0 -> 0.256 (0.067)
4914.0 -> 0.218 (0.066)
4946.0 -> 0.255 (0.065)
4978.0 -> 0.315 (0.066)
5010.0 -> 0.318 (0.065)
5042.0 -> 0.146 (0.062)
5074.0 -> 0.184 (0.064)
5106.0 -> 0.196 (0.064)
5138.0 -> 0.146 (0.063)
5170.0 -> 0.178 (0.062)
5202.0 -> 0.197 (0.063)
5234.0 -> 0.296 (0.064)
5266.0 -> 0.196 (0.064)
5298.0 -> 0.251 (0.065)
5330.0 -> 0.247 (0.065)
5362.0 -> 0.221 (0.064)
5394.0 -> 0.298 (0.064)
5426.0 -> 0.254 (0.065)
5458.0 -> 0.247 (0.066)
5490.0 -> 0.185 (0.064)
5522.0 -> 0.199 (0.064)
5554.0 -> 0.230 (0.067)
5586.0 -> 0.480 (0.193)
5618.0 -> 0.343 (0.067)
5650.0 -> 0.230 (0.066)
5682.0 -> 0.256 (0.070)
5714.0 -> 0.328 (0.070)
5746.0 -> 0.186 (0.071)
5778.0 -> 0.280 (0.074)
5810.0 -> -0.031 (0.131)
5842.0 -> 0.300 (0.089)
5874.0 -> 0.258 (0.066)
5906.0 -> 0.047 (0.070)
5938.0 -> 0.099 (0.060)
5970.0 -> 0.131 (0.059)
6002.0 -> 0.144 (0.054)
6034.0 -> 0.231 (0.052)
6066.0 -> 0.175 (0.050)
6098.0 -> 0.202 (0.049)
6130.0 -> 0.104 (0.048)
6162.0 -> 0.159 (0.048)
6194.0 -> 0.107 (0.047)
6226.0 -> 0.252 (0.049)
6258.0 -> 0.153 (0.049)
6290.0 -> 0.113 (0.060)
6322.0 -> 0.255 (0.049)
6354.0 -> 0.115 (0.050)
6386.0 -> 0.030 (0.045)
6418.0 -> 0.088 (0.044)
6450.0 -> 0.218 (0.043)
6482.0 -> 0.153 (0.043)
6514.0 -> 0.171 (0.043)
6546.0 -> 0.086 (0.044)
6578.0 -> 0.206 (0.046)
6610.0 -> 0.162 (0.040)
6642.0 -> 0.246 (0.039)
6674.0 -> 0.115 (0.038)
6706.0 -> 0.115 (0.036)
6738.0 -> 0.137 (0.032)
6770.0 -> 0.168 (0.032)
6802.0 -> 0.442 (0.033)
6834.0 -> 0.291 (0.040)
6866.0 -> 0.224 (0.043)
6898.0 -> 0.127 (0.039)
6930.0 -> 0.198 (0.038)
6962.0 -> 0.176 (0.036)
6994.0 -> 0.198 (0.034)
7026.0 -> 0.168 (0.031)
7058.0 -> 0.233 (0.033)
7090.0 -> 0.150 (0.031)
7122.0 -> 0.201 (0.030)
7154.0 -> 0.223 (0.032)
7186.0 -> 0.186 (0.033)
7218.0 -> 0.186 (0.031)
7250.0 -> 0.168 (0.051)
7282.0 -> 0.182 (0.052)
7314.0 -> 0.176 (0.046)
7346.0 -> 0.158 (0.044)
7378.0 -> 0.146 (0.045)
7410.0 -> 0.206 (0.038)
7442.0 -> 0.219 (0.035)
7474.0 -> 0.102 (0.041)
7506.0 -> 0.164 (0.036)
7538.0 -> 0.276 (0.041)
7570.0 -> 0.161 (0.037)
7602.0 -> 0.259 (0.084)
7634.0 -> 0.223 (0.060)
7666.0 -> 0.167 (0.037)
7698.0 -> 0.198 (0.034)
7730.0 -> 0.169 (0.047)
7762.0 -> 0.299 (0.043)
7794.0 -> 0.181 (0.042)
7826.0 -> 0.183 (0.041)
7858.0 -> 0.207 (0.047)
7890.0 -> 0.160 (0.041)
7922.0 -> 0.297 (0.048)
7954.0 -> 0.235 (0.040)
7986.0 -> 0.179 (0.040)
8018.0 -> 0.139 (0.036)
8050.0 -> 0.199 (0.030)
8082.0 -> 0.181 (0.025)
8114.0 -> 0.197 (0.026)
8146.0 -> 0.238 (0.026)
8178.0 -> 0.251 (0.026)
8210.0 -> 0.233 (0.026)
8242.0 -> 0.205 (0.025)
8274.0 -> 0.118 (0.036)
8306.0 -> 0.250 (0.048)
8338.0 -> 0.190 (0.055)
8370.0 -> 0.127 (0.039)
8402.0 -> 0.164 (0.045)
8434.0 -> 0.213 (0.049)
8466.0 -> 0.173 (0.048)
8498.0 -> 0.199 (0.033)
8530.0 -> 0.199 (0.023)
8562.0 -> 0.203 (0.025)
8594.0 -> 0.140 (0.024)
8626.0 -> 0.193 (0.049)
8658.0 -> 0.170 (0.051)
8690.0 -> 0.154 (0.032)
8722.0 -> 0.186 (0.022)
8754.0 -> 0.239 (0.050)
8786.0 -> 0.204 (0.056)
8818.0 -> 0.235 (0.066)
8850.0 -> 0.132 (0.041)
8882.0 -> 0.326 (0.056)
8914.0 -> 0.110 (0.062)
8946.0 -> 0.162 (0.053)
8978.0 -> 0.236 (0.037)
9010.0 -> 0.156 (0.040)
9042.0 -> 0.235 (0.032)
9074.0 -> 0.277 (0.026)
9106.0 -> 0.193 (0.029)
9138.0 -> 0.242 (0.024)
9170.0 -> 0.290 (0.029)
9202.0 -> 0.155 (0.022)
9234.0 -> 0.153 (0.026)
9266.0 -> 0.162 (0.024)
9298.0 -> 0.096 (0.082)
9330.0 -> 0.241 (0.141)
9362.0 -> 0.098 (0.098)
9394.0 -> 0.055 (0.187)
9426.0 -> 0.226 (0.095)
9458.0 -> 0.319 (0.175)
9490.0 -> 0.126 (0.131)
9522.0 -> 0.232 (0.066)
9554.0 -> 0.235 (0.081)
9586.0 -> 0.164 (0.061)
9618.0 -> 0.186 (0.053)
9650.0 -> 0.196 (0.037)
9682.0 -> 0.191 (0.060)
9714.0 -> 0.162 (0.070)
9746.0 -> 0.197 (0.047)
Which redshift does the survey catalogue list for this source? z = 0.83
